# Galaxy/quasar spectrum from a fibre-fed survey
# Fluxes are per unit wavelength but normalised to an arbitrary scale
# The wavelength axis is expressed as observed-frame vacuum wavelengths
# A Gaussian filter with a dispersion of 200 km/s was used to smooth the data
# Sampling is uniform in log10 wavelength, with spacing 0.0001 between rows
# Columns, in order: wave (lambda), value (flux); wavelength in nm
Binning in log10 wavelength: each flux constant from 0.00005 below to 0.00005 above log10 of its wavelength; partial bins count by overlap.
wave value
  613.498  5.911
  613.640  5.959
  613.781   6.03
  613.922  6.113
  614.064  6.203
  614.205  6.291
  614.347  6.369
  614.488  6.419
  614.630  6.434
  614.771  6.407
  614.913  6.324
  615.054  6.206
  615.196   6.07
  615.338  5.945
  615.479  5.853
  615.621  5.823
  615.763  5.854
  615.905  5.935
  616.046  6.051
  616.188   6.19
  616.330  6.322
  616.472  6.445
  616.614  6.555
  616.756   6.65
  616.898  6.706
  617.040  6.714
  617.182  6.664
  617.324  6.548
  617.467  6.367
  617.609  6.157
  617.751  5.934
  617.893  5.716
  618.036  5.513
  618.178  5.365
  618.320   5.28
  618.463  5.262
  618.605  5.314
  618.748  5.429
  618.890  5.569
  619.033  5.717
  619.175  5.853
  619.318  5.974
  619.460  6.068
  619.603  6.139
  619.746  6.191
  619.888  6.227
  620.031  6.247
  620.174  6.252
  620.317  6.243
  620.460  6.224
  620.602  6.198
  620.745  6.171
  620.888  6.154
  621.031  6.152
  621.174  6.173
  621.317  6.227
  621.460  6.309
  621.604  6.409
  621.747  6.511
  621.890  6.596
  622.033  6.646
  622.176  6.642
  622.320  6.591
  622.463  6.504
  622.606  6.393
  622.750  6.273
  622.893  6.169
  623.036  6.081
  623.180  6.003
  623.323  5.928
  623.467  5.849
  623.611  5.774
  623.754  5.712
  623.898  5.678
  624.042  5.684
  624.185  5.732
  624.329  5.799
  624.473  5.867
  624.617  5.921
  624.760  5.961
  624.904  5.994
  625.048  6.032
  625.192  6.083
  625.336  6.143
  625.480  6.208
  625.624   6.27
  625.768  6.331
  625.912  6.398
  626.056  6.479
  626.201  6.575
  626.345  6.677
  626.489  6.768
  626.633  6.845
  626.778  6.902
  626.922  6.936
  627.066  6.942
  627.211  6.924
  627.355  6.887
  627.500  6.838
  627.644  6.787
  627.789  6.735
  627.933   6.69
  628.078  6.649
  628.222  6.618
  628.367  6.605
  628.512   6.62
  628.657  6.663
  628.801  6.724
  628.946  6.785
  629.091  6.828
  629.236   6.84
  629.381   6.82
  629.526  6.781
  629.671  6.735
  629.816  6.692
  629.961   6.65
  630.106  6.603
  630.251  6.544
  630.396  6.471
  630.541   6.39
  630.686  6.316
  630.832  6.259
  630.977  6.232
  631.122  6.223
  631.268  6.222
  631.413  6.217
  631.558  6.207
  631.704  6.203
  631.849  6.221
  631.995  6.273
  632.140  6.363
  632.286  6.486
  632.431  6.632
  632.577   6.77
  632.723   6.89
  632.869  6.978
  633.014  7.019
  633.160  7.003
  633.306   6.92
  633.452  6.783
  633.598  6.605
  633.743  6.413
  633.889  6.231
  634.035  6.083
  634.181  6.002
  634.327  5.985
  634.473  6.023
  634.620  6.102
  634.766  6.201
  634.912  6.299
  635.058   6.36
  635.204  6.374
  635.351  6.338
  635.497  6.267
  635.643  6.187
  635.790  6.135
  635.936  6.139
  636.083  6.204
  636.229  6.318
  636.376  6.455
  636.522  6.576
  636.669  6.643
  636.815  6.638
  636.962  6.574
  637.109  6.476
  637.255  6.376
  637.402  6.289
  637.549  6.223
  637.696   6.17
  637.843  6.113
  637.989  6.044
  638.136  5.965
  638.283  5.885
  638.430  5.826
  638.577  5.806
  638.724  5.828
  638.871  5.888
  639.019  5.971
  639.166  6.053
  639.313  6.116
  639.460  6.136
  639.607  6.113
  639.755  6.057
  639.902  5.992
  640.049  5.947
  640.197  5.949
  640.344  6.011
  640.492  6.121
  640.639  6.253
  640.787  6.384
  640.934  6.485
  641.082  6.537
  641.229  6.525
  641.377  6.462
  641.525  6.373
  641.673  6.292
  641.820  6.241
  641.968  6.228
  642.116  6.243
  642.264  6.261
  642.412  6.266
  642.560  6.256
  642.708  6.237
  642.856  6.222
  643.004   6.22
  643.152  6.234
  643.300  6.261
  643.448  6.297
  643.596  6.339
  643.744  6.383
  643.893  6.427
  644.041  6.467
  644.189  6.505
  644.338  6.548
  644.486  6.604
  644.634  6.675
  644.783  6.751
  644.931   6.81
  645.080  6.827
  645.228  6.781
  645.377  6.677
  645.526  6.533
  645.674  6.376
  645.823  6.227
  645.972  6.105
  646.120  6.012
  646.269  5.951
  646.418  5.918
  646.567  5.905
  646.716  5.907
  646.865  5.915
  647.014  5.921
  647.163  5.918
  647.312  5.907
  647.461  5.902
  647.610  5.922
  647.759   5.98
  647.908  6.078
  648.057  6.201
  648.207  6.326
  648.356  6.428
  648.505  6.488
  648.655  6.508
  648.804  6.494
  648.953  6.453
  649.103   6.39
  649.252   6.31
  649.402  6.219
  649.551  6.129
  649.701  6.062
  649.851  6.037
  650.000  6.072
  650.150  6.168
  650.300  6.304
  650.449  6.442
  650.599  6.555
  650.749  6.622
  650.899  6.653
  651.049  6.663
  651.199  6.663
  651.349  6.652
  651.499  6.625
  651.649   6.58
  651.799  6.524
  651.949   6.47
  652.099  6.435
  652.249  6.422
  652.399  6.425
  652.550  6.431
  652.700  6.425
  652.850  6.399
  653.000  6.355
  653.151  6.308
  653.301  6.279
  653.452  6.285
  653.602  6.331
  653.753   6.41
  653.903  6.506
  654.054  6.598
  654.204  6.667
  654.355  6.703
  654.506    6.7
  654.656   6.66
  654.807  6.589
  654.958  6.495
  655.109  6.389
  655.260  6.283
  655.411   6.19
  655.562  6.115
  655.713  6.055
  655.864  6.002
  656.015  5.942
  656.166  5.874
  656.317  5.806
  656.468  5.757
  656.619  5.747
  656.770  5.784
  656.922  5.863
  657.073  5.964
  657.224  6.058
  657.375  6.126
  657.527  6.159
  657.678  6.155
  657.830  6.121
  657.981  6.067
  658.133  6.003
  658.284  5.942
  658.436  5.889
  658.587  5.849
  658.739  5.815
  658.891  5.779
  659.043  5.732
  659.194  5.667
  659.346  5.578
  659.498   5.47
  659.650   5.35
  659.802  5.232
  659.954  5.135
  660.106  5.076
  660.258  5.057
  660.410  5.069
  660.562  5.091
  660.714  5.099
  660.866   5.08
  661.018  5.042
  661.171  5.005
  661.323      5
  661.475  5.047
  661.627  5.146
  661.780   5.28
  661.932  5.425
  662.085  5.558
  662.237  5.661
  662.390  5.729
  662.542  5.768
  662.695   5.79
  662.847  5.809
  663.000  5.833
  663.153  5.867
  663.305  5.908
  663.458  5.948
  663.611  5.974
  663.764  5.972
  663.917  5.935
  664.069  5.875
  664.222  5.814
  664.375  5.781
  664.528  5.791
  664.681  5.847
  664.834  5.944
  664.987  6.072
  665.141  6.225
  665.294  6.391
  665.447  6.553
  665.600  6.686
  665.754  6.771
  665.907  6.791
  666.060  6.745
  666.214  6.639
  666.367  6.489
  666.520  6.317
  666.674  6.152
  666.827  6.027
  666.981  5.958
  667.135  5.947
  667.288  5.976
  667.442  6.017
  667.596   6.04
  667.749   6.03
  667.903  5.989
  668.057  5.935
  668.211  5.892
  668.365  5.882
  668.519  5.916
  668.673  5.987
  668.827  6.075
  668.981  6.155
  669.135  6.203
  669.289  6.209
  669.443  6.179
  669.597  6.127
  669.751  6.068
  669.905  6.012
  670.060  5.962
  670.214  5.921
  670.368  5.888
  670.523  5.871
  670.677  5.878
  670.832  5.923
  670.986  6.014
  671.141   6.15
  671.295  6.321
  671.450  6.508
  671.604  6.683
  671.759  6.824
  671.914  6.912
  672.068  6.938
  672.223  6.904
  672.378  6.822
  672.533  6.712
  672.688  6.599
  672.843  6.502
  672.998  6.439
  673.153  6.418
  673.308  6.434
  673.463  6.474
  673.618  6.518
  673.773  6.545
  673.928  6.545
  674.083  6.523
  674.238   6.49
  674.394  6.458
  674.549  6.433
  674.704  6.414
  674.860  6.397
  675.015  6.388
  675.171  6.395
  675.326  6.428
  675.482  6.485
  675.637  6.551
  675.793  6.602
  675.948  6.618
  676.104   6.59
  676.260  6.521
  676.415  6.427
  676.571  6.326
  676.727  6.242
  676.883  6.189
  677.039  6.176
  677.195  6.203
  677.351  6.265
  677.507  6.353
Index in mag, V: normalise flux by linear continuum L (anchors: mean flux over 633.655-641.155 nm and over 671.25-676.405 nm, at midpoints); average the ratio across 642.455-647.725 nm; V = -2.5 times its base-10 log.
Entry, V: 0.00 mag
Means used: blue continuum 6.19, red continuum 6.56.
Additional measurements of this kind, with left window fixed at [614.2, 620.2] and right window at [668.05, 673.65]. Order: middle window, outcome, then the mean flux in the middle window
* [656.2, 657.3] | 0.07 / 5.86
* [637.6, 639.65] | 0.03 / 6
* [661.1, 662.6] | 0.17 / 5.36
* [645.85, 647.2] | 0.04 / 5.96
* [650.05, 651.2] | -0.05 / 6.49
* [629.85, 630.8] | -0.06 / 6.49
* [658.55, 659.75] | 0.11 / 5.64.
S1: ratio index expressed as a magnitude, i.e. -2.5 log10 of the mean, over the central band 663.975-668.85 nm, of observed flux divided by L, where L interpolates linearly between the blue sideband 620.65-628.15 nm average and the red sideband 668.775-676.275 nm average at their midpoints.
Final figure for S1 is 0.041 mag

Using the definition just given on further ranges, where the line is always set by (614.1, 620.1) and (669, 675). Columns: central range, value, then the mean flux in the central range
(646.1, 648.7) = 0.032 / 6.06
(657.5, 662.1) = 0.154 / 5.47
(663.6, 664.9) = 0.080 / 5.88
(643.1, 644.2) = -0.025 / 6.36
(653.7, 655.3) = -0.047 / 6.55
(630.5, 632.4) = -0.023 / 6.28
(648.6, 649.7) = -0.015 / 6.34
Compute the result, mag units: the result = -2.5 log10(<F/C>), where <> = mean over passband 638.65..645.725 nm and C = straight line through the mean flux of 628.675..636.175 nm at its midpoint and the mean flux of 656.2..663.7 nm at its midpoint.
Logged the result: -0.03 mag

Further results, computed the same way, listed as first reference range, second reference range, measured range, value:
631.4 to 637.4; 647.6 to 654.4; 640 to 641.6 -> 0.02 mag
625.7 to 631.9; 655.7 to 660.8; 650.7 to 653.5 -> -0.10 mag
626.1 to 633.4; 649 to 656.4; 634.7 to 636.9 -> 0.04 mag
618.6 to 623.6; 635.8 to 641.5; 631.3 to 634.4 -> -0.05 mag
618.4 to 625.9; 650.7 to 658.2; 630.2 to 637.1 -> -0.04 mag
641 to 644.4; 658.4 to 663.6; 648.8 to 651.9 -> -0.08 mag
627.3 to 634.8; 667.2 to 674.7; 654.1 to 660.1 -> 0.07 mag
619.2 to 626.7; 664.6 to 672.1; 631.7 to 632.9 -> -0.06 mag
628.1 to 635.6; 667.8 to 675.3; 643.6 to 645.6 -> -0.03 mag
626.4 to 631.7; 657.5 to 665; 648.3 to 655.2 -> -0.09 mag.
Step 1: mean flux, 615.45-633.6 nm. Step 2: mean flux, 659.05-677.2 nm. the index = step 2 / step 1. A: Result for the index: 0.96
